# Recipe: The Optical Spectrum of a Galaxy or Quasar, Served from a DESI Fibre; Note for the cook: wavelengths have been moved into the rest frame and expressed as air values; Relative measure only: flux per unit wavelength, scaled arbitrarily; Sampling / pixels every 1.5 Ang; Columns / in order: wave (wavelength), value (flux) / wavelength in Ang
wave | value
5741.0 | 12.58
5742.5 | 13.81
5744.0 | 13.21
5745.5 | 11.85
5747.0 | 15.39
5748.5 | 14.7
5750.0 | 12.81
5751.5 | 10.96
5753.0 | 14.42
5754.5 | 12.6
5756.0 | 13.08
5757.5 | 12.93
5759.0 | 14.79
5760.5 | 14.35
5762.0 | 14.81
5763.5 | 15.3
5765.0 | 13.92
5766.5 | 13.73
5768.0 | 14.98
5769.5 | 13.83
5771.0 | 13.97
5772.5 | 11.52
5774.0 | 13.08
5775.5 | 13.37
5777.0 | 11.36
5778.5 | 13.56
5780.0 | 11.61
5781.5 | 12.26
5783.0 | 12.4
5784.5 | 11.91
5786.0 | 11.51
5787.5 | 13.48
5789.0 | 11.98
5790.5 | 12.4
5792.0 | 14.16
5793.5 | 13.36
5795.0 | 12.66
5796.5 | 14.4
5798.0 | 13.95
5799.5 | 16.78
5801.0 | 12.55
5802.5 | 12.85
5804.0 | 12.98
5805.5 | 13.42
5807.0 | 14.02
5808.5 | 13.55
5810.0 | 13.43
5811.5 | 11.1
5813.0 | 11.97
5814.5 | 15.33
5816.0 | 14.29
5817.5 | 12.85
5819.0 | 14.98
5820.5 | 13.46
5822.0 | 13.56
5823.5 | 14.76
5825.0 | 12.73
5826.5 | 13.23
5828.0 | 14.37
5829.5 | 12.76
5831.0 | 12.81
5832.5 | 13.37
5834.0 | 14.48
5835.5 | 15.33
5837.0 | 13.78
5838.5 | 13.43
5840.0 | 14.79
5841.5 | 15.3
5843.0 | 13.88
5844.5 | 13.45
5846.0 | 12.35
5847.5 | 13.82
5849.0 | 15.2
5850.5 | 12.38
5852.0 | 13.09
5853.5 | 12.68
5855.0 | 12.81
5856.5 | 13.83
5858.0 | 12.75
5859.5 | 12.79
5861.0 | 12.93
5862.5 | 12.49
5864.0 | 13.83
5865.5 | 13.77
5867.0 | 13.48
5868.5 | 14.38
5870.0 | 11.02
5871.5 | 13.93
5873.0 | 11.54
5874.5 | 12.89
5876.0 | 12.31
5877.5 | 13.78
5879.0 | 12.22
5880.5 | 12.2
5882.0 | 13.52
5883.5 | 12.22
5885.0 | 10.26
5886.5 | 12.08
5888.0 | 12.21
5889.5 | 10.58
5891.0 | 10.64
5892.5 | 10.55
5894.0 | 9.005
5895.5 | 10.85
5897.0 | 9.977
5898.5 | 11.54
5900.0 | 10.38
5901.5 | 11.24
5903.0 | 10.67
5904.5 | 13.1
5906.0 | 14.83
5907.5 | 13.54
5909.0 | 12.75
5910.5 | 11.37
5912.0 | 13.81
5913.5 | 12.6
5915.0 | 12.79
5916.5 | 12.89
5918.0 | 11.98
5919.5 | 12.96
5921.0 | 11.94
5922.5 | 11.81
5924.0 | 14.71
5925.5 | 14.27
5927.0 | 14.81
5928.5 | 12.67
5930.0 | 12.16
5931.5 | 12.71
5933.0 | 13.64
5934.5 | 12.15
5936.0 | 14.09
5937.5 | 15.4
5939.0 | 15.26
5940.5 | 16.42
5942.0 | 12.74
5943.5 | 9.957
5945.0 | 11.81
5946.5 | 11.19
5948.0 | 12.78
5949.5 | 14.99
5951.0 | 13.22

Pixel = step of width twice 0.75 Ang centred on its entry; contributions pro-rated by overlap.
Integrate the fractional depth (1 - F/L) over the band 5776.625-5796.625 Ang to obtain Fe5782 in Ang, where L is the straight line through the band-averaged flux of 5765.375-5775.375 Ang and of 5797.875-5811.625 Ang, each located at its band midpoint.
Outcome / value 1.4 Ang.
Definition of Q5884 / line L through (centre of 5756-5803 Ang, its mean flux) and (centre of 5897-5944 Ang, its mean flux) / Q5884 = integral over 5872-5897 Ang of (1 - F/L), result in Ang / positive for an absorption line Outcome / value 2.64 Ang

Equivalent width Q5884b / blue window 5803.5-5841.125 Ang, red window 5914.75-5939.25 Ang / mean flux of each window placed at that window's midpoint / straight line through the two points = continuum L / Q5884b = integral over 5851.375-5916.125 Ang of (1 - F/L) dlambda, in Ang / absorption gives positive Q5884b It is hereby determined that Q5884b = 5.42 Ang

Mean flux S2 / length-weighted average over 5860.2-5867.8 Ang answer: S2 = 13.3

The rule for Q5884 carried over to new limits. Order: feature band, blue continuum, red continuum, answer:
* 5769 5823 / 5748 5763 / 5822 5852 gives 2.0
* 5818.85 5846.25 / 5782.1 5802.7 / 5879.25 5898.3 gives -3.3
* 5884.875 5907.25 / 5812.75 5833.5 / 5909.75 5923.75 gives 2.6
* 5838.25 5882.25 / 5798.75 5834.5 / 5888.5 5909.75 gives -2.8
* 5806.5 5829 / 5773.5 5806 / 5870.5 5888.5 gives -1.3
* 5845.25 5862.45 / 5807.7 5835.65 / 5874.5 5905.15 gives -0.7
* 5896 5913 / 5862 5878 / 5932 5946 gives 1.5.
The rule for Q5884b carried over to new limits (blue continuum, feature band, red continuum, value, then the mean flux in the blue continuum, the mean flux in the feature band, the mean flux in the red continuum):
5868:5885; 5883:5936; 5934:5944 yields 4.32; 12.6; 12.2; 13.8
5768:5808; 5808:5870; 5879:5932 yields -4.07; 13.1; 13.5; 12.2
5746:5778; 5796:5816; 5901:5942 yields -0.13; 13.6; 13.6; 13.2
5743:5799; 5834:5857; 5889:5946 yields -1.58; 13.3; 13.8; 12.5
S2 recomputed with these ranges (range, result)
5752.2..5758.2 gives 13.2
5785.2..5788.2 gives 12.5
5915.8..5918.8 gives 12.4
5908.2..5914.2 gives 12.6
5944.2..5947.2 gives 11.5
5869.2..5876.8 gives 12.4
